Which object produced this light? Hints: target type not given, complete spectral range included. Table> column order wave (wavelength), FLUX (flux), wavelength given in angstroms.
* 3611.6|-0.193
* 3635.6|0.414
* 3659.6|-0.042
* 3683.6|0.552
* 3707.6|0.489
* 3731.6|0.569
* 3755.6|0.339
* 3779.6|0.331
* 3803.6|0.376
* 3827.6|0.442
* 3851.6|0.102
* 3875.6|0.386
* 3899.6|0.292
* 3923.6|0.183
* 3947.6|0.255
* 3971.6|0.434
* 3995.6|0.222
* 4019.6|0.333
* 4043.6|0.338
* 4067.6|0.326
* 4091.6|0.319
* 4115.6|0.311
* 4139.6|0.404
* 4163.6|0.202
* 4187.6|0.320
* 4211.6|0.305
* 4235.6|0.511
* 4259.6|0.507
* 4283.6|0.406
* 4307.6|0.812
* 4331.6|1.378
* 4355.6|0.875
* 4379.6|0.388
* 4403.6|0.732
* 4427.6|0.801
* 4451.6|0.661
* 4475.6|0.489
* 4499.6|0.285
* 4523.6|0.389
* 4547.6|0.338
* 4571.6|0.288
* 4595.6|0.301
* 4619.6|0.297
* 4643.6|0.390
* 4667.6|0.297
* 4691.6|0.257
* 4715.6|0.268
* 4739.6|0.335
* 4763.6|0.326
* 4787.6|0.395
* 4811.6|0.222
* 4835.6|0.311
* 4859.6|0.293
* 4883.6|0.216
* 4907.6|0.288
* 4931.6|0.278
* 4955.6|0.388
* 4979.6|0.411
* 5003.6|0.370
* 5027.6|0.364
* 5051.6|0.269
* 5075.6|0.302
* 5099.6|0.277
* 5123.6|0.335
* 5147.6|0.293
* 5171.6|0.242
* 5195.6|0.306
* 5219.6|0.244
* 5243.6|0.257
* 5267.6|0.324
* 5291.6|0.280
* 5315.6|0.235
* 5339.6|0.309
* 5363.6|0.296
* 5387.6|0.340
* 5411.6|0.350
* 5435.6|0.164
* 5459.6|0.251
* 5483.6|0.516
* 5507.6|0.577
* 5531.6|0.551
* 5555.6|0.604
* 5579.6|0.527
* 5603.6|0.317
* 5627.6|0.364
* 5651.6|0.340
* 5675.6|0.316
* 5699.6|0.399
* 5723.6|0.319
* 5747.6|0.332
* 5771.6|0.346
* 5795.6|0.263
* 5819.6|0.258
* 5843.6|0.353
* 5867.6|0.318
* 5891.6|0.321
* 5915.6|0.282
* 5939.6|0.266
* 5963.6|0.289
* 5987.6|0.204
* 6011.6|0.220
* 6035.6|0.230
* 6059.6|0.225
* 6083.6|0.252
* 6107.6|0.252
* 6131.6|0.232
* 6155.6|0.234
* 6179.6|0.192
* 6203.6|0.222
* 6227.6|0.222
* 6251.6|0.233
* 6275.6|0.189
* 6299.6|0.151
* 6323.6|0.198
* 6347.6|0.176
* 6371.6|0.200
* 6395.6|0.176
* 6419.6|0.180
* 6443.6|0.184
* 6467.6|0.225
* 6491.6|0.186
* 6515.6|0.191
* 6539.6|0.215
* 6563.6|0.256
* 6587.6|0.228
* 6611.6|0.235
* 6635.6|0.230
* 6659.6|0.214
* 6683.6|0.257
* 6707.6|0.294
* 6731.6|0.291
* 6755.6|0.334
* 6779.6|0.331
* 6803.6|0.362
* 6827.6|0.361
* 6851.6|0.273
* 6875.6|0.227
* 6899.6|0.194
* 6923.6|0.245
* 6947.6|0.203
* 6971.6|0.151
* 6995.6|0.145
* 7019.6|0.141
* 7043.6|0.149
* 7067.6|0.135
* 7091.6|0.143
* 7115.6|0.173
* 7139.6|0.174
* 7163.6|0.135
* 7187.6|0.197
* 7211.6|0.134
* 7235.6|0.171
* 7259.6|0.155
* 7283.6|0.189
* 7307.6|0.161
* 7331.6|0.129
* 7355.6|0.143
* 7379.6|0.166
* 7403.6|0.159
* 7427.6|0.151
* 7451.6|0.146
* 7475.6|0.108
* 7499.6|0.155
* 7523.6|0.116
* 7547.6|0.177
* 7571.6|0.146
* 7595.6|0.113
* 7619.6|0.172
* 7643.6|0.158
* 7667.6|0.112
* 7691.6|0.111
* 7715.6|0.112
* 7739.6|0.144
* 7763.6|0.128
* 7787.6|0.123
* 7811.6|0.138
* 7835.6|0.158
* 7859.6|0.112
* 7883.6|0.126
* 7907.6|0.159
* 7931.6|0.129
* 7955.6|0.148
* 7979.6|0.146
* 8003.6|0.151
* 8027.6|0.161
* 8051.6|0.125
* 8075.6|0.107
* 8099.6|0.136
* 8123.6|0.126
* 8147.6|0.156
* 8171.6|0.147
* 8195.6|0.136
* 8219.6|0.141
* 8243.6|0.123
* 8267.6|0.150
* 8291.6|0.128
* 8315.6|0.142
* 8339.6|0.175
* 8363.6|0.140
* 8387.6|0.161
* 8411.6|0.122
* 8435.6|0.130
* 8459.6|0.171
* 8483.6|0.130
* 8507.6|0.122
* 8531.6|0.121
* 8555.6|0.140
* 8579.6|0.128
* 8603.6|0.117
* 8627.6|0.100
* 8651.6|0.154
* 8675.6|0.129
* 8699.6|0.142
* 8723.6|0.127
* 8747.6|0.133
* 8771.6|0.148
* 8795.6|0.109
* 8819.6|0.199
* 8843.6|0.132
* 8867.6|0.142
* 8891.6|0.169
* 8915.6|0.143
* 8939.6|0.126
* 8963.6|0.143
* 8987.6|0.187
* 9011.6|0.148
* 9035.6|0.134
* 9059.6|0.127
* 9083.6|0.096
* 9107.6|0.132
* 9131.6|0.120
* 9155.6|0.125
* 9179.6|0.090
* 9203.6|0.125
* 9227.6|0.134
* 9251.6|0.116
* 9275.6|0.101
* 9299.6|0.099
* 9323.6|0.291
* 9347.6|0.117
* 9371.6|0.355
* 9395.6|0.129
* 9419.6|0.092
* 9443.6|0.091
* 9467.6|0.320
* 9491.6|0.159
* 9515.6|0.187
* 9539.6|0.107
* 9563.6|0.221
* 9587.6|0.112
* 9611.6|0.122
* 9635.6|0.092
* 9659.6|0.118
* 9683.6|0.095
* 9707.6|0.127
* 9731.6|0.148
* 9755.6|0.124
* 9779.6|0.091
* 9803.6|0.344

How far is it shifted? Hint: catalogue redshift 2.57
